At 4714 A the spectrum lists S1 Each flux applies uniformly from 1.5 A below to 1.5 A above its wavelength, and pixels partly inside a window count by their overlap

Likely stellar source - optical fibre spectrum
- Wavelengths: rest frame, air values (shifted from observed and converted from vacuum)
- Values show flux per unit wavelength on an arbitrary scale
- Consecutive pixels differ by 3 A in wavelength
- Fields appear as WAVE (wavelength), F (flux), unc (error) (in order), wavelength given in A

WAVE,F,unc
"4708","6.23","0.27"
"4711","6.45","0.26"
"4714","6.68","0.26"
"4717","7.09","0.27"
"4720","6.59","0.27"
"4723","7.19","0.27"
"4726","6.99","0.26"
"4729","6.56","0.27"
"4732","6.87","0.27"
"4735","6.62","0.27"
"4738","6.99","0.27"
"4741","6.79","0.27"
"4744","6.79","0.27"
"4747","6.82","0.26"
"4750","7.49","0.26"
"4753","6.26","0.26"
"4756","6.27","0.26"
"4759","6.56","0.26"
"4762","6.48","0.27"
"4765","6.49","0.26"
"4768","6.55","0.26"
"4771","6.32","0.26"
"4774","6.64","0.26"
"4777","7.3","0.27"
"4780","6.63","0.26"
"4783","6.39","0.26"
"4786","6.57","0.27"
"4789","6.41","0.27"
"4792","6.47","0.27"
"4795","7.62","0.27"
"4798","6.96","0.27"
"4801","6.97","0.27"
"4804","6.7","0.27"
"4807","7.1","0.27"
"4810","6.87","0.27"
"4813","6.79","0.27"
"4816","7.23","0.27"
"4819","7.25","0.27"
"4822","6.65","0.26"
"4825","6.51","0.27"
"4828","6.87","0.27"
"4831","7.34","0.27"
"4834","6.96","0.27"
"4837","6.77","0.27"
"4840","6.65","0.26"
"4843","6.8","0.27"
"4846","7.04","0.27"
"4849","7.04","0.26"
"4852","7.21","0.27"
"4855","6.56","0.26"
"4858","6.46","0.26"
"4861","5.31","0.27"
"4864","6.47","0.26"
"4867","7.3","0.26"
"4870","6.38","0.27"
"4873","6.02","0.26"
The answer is 6.68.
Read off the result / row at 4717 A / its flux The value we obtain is 7.09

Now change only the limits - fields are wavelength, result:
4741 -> 6.79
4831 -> 7.34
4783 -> 6.39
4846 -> 7.04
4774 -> 6.64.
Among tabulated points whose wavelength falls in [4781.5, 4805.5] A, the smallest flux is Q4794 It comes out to 6.39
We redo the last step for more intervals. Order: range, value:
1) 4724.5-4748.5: 6.56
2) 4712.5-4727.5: 6.59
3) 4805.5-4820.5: 6.79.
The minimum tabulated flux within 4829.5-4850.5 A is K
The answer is 6.65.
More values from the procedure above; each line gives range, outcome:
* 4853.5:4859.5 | 6.46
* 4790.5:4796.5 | 6.47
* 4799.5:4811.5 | 6.7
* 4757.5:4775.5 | 6.32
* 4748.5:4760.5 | 6.26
